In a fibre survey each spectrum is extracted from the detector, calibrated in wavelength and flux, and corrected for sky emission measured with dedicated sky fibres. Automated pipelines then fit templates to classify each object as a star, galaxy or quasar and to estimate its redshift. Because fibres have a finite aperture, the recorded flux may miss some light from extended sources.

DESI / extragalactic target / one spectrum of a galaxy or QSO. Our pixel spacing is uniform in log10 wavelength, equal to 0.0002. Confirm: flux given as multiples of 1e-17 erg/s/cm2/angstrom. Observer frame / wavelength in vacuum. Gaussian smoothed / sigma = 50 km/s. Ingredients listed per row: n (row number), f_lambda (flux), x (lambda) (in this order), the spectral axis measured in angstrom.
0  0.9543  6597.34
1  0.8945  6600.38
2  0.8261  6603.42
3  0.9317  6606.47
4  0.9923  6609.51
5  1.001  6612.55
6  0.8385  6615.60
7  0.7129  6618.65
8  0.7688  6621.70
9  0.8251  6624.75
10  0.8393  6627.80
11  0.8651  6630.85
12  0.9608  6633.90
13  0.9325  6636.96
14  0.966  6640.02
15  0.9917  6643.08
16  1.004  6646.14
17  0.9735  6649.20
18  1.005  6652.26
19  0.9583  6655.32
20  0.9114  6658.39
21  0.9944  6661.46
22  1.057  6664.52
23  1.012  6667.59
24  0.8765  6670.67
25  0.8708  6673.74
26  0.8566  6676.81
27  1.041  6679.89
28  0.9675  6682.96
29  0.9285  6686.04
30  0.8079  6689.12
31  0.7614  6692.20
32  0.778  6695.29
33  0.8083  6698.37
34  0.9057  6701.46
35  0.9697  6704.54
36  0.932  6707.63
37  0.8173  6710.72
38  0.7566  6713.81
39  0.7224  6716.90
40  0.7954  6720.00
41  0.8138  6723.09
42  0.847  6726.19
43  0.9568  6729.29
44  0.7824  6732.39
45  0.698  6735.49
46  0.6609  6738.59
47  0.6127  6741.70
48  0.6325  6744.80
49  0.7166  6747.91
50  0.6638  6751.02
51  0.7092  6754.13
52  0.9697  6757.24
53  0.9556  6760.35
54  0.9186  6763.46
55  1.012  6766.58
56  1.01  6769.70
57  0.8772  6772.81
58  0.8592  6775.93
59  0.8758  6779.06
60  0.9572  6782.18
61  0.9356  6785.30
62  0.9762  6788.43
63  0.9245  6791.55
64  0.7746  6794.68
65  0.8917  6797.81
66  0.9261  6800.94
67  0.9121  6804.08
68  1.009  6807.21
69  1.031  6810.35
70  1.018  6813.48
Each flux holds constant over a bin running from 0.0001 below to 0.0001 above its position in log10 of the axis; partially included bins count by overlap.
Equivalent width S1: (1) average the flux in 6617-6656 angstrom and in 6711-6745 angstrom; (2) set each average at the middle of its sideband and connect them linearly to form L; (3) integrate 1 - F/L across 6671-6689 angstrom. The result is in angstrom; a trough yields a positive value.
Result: -1.8 angstrom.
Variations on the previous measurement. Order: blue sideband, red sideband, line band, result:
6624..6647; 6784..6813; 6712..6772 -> 8.3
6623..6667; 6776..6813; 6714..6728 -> 2.2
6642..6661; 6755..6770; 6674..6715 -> 4.1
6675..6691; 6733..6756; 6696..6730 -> -1.9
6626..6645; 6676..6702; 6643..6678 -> -2.3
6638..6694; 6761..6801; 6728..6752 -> 5.5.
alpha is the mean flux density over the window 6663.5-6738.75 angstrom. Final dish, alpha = 0.859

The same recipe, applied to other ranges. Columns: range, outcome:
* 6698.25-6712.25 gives 0.895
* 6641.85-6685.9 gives 0.964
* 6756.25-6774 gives 0.959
